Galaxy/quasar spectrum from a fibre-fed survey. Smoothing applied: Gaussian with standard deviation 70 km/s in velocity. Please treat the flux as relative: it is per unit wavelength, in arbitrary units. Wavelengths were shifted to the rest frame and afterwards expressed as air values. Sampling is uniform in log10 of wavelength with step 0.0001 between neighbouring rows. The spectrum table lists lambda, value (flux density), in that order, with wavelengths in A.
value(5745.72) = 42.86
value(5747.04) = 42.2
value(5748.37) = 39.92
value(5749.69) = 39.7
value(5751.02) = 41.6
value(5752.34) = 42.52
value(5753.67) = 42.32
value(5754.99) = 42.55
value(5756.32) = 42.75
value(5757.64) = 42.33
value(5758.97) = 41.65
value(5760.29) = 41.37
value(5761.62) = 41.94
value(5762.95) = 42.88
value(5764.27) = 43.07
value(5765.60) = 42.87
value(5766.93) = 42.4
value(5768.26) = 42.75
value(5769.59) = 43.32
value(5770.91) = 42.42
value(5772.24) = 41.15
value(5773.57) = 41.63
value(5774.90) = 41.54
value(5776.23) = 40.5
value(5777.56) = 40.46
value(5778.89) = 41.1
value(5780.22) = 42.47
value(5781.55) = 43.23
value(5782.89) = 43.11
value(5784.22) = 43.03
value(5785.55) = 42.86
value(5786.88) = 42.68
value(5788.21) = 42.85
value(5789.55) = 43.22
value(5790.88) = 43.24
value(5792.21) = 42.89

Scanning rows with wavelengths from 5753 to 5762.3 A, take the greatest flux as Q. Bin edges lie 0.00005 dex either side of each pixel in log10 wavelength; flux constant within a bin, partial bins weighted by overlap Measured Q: 42.75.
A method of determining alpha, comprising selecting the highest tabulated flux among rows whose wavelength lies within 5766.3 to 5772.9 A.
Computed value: 43.32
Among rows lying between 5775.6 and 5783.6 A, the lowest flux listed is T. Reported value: 40.46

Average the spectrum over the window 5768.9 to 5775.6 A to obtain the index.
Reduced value 42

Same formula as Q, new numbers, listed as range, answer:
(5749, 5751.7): 41.6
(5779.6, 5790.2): 43.23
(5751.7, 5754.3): 42.52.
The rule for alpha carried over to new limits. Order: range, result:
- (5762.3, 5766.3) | 43.07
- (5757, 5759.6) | 42.33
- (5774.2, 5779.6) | 41.54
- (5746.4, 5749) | 42.2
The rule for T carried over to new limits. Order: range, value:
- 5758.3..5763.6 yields 41.37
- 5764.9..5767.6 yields 42.4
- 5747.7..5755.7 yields 39.7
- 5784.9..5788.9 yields 42.68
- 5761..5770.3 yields 41.94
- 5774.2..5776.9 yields 40.5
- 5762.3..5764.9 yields 42.88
